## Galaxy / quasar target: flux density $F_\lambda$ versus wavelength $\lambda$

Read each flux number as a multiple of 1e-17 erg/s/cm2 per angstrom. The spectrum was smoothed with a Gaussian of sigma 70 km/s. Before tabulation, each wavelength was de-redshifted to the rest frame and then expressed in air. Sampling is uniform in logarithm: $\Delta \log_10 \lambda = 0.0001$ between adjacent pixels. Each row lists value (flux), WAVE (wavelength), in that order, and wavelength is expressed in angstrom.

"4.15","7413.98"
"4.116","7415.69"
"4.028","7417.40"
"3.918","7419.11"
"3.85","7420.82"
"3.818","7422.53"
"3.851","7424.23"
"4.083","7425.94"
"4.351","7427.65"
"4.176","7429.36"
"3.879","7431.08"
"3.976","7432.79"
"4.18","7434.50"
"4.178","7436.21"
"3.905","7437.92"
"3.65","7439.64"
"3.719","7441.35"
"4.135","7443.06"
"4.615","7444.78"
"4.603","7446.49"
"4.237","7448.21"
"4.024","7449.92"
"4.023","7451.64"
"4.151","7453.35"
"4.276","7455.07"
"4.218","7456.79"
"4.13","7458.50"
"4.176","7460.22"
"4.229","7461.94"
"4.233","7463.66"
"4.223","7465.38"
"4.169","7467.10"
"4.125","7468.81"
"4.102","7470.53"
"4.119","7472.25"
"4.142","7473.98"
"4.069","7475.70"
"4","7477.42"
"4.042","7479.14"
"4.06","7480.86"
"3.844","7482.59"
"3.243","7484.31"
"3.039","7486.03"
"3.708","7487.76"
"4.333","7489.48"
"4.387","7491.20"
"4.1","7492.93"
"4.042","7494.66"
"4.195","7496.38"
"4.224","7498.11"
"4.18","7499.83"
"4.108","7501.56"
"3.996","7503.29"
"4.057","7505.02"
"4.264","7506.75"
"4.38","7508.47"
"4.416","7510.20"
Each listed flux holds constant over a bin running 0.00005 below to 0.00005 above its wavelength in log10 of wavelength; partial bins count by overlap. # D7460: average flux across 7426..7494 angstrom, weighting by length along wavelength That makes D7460 4.07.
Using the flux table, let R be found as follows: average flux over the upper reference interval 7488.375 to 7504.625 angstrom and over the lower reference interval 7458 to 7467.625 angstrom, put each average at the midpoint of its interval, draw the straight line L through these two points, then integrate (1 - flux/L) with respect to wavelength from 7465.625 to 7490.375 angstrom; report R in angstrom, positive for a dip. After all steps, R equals 1.4 angstrom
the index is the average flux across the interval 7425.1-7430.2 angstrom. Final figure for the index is 4.2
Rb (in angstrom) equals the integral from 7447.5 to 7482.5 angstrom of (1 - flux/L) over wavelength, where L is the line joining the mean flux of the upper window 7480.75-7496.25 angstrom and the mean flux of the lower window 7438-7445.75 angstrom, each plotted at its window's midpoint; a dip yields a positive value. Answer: -1.63 angstrom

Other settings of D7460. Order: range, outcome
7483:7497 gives 3.88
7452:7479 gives 4.15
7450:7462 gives 4.16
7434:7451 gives 4.12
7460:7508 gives 4.05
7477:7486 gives 3.76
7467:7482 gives 4.08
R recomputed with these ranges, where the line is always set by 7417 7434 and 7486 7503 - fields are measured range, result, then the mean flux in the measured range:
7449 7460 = -0.3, 4.14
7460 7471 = -0.4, 4.18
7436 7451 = -0.4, 4.11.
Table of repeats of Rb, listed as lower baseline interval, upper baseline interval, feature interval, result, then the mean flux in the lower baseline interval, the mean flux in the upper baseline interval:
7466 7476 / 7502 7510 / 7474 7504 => 1.3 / 4.13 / 4.19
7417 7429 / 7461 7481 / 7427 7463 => -0.7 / 3.99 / 4.13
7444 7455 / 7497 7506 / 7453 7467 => 0.1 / 4.27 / 4.11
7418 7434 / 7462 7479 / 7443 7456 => -0.6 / 3.99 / 4.13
